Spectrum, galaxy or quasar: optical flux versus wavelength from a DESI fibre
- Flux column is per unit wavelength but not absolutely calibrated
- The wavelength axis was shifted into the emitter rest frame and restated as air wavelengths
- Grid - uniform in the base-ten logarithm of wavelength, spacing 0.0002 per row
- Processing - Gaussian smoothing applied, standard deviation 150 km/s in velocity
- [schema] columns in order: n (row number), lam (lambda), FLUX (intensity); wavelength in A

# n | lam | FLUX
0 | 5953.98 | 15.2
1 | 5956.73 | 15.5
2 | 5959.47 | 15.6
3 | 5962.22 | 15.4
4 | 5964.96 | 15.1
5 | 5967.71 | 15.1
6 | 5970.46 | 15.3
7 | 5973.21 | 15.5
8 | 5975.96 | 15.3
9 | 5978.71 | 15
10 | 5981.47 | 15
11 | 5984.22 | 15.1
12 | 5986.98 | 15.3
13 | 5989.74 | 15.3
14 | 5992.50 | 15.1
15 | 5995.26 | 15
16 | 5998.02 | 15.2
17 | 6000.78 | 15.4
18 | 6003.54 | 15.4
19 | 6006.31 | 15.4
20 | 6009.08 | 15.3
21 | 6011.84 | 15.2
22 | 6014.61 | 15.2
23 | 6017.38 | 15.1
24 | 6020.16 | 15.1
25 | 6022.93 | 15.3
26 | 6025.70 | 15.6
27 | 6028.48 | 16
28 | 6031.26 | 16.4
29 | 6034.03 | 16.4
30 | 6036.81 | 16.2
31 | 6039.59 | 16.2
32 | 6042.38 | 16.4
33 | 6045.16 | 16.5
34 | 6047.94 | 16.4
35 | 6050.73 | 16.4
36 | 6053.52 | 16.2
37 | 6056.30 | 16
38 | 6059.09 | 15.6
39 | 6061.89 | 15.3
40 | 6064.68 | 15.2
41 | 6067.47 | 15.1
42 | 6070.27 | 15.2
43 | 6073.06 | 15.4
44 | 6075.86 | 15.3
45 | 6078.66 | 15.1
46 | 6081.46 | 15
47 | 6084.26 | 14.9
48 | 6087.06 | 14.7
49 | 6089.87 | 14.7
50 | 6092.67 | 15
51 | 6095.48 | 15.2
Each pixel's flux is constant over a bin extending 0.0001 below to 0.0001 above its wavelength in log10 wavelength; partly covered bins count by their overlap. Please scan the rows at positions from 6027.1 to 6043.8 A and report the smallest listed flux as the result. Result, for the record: 16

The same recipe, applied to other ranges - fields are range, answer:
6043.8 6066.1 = 15.2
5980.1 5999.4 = 15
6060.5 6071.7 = 15.1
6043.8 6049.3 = 16.4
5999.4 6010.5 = 15.3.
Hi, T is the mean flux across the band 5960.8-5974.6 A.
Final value 15.3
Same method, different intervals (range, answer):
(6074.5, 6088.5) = 15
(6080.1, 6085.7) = 15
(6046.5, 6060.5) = 16.1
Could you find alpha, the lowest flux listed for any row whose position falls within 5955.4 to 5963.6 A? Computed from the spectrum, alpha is 15.4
